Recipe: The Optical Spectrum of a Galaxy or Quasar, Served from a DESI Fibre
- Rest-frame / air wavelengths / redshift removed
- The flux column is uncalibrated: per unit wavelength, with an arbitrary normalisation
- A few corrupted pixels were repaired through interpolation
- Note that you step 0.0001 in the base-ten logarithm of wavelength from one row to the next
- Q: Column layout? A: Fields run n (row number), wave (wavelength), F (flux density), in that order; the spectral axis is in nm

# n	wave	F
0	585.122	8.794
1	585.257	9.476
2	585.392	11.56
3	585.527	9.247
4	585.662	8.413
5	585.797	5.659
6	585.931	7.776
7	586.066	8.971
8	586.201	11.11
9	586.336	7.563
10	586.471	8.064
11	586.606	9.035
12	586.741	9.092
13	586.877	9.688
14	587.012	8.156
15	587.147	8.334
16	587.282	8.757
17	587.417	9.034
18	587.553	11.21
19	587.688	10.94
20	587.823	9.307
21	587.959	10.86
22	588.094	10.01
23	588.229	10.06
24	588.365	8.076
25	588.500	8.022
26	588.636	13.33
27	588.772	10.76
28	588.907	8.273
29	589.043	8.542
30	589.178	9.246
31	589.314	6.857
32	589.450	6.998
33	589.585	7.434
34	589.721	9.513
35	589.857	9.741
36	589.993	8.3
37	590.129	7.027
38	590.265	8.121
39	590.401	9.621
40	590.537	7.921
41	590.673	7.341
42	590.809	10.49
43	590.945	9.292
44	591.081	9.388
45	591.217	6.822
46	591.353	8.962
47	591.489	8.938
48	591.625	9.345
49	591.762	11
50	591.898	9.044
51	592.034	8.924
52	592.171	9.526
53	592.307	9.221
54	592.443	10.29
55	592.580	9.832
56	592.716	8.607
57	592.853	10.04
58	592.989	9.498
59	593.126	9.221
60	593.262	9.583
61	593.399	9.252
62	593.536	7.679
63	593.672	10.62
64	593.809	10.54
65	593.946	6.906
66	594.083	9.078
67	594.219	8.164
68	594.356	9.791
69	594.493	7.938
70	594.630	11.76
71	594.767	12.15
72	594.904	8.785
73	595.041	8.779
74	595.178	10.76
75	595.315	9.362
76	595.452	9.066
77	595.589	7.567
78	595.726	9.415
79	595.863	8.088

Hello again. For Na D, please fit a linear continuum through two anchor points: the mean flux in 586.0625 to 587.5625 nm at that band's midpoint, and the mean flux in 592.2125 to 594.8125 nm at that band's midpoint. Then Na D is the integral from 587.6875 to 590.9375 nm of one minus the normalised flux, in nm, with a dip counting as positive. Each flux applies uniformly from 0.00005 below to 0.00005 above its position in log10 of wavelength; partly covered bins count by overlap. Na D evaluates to 0.06 nm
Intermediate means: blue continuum 9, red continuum 9.46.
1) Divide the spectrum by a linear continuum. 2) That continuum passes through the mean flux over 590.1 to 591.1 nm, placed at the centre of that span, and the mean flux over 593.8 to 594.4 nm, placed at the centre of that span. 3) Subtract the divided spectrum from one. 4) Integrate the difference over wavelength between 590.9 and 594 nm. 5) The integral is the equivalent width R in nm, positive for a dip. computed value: -0.201 nm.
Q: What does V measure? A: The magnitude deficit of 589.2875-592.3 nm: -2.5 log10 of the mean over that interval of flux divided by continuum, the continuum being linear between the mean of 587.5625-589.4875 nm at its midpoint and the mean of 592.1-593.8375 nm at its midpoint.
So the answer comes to 0.094 mag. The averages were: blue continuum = 9.47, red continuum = 9.51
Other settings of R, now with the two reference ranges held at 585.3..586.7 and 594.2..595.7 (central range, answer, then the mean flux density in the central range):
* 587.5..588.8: -0.188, 10.2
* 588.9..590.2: 0.124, 8.19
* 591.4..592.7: -0.036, 9.52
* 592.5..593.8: -0.010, 9.43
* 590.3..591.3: 0.052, 8.68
